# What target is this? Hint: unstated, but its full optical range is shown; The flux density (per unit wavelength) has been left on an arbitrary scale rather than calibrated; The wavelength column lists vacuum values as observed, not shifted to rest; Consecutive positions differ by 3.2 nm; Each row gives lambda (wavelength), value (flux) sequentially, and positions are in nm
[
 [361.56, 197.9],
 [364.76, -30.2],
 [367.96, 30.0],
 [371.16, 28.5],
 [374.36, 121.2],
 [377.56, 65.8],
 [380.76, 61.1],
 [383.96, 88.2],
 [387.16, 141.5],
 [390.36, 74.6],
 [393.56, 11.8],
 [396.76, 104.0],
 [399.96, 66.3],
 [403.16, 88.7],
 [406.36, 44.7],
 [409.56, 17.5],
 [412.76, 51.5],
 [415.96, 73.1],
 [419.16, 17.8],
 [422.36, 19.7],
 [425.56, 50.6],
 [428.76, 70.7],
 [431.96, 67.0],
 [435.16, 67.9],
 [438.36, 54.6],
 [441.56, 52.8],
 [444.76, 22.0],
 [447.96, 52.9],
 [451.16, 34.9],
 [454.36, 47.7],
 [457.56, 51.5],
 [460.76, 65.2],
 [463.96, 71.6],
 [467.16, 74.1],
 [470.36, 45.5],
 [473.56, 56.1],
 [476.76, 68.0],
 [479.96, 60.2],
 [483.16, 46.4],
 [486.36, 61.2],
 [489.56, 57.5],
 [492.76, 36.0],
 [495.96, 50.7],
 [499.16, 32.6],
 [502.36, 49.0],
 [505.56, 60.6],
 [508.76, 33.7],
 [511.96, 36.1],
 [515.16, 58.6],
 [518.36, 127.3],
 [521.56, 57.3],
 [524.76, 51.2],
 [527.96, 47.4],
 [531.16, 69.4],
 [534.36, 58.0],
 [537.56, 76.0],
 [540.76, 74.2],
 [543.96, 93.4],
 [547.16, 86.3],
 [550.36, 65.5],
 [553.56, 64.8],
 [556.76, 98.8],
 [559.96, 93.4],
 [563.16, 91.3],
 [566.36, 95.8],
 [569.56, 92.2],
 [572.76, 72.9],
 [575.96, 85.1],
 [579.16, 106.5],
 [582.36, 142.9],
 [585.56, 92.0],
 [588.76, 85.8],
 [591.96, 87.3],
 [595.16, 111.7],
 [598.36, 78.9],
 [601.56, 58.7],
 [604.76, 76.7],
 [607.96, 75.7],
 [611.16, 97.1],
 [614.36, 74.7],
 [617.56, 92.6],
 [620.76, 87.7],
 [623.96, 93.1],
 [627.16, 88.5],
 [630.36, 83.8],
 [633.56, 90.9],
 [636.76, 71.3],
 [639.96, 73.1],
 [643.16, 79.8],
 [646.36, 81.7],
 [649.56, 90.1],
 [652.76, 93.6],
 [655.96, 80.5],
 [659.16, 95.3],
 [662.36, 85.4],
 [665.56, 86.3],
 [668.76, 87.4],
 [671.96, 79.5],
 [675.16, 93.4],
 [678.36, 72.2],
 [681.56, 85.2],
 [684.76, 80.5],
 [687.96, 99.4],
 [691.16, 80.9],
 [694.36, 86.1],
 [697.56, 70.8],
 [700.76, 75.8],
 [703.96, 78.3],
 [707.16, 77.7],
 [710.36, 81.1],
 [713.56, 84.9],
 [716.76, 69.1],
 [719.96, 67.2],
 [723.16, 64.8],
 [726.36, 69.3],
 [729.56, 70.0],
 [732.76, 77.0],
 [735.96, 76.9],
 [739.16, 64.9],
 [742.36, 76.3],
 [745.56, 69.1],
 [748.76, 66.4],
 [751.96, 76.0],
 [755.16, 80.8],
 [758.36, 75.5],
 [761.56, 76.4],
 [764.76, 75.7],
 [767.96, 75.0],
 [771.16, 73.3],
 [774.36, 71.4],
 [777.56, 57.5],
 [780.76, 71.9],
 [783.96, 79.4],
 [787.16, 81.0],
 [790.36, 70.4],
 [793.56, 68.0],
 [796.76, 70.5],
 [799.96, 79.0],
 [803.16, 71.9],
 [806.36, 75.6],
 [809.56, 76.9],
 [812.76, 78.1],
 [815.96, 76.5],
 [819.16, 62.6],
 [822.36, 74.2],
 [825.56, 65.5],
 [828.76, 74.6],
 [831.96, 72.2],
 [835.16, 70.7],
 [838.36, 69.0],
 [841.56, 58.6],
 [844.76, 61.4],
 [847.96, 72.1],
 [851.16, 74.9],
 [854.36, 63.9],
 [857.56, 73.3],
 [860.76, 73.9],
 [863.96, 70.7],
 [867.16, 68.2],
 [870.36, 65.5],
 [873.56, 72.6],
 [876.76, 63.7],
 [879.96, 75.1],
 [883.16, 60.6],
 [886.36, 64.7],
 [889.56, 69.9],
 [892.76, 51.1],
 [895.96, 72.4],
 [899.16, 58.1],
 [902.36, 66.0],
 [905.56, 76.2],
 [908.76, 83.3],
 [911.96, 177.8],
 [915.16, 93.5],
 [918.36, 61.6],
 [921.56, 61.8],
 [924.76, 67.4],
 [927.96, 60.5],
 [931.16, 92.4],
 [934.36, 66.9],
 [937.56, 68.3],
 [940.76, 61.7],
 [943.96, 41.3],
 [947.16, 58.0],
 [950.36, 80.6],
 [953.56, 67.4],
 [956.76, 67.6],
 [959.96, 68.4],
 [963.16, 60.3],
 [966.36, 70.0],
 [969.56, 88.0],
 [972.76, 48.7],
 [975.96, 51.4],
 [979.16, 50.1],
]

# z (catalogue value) 0.39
